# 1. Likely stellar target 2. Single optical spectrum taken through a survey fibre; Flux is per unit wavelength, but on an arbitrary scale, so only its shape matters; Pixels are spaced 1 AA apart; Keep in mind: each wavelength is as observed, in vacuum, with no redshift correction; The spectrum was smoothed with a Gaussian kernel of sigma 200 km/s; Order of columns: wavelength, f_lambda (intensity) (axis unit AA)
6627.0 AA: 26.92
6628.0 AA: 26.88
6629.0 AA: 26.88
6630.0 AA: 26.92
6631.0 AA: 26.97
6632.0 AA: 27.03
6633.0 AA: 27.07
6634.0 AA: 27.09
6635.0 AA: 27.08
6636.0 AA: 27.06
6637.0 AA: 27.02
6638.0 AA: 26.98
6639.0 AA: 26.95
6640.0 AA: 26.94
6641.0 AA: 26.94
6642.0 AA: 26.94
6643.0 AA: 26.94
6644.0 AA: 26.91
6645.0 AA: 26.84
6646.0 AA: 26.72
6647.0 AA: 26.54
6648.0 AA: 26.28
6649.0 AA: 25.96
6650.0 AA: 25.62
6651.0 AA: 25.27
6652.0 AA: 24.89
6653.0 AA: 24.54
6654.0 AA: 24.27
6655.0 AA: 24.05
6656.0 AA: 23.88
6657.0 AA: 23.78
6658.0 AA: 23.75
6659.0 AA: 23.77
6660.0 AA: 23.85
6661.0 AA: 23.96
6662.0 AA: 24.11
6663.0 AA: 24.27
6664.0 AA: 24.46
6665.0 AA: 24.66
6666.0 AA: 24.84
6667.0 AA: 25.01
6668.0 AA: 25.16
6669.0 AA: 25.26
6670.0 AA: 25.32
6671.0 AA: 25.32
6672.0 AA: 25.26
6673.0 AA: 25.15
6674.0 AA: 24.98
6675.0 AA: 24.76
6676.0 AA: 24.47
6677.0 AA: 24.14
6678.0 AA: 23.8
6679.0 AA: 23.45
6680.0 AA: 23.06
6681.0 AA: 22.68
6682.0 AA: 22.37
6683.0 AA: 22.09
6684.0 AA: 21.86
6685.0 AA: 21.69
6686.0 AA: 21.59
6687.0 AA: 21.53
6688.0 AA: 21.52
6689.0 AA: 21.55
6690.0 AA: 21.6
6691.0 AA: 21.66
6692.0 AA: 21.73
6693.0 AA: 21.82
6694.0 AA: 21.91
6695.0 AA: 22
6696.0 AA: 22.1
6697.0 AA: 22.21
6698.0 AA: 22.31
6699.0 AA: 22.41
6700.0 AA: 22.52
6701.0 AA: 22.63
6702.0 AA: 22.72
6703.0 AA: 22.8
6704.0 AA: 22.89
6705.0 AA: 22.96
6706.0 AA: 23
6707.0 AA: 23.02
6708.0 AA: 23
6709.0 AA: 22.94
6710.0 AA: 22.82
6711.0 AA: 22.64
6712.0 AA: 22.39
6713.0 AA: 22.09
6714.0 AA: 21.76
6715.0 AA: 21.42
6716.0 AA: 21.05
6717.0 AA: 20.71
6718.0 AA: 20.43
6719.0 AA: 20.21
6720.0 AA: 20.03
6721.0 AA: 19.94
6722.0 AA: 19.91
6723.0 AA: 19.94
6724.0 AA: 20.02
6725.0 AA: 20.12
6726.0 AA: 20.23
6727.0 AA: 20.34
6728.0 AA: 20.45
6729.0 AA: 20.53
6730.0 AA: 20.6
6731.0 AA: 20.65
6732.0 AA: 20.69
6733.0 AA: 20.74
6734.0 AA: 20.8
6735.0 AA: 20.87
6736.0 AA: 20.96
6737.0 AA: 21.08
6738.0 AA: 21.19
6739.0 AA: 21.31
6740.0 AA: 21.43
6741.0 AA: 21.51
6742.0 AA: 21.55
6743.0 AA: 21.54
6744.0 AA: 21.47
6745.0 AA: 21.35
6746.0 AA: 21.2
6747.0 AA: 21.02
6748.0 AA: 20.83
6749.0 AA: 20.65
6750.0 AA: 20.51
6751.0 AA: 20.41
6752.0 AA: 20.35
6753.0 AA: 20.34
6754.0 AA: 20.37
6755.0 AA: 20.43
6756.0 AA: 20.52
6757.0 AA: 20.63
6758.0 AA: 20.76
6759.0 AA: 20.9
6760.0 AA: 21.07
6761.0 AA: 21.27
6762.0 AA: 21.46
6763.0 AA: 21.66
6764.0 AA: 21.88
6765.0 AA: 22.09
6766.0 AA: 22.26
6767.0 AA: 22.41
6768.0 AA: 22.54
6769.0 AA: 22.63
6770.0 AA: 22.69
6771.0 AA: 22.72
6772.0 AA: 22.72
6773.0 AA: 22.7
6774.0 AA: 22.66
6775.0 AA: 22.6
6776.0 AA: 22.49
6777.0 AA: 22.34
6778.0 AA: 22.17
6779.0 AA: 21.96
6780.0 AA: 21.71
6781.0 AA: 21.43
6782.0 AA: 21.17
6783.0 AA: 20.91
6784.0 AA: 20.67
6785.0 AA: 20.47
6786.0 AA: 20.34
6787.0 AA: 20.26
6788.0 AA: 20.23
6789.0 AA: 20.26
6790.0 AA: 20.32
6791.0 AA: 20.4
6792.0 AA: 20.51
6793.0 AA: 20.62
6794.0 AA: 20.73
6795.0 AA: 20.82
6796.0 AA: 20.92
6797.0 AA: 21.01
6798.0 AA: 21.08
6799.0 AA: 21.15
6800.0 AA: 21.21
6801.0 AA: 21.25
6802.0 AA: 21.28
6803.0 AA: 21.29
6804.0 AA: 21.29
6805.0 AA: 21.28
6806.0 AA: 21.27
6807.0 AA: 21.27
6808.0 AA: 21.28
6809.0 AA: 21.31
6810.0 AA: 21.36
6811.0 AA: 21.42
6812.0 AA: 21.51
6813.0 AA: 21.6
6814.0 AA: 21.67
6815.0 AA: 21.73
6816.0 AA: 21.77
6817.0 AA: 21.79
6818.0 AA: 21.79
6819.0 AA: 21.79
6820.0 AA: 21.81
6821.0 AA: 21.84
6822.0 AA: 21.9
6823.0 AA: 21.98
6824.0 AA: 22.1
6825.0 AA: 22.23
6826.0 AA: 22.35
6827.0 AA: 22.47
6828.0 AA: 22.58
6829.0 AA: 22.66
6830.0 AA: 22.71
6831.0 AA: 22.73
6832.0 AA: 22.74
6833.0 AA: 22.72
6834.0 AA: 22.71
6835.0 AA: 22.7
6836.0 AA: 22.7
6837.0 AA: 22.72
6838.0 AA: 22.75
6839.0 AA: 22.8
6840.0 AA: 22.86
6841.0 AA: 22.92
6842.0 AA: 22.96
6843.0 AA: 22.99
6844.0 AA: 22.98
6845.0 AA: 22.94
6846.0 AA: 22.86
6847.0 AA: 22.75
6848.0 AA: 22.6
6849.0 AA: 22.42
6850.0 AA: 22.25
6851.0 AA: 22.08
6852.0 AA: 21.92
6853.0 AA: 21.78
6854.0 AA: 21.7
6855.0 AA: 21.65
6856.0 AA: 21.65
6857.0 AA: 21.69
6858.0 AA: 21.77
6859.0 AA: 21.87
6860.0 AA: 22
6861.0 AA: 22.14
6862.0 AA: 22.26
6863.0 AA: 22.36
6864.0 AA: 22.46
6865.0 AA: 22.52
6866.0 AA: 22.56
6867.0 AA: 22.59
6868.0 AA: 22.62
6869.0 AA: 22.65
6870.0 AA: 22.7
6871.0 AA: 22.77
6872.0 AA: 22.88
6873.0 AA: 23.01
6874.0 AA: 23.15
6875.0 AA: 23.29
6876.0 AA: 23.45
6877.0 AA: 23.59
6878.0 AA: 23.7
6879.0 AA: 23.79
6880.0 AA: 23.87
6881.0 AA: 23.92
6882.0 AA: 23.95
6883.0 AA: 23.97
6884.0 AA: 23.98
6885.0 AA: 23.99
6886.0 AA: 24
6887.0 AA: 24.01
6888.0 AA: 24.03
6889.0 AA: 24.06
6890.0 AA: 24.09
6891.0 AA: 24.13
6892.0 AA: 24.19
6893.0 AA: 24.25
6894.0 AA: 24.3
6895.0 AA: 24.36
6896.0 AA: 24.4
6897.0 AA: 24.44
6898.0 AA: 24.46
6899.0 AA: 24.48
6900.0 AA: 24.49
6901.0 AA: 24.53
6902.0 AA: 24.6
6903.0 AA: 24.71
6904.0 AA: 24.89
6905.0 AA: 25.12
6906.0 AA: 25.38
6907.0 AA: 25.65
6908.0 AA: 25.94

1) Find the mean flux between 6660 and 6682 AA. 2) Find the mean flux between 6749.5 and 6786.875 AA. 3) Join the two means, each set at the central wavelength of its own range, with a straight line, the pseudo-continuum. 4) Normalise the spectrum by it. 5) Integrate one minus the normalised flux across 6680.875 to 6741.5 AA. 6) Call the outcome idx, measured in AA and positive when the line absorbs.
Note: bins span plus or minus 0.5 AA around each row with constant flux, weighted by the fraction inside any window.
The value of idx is 4.40 AA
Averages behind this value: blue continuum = 24.4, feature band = 21.5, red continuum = 21.5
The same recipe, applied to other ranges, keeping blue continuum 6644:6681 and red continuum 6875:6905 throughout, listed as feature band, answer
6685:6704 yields 2.0 AA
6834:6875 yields 3.0 AA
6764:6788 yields 2.5 AA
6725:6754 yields 4.4 AA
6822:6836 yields 1.0 AA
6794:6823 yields 3.5 AA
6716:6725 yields 1.6 AA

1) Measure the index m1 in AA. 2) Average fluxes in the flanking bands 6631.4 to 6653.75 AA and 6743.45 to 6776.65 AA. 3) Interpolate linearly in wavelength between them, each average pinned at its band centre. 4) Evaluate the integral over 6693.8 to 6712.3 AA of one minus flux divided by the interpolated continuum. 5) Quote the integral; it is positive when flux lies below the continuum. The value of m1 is 1.0 AA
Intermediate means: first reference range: 26.5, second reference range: 21.5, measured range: 22.6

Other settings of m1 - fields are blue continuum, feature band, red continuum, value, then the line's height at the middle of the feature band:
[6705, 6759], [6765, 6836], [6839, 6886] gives 0.9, 22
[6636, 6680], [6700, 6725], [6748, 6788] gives 1.8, 23.3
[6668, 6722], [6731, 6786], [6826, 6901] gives 3.3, 22.7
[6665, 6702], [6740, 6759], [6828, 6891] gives 1.8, 23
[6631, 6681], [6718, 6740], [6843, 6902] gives 3.7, 24.6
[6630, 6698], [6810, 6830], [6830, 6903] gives 1.3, 23.4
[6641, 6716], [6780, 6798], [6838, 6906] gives 2.1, 23.4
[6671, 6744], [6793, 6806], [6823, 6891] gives 0.8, 22.5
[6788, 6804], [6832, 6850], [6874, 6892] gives -0.3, 22.4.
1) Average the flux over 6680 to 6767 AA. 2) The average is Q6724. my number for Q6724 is 21.4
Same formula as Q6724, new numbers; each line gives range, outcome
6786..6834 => 21.5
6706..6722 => 21.6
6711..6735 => 20.7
